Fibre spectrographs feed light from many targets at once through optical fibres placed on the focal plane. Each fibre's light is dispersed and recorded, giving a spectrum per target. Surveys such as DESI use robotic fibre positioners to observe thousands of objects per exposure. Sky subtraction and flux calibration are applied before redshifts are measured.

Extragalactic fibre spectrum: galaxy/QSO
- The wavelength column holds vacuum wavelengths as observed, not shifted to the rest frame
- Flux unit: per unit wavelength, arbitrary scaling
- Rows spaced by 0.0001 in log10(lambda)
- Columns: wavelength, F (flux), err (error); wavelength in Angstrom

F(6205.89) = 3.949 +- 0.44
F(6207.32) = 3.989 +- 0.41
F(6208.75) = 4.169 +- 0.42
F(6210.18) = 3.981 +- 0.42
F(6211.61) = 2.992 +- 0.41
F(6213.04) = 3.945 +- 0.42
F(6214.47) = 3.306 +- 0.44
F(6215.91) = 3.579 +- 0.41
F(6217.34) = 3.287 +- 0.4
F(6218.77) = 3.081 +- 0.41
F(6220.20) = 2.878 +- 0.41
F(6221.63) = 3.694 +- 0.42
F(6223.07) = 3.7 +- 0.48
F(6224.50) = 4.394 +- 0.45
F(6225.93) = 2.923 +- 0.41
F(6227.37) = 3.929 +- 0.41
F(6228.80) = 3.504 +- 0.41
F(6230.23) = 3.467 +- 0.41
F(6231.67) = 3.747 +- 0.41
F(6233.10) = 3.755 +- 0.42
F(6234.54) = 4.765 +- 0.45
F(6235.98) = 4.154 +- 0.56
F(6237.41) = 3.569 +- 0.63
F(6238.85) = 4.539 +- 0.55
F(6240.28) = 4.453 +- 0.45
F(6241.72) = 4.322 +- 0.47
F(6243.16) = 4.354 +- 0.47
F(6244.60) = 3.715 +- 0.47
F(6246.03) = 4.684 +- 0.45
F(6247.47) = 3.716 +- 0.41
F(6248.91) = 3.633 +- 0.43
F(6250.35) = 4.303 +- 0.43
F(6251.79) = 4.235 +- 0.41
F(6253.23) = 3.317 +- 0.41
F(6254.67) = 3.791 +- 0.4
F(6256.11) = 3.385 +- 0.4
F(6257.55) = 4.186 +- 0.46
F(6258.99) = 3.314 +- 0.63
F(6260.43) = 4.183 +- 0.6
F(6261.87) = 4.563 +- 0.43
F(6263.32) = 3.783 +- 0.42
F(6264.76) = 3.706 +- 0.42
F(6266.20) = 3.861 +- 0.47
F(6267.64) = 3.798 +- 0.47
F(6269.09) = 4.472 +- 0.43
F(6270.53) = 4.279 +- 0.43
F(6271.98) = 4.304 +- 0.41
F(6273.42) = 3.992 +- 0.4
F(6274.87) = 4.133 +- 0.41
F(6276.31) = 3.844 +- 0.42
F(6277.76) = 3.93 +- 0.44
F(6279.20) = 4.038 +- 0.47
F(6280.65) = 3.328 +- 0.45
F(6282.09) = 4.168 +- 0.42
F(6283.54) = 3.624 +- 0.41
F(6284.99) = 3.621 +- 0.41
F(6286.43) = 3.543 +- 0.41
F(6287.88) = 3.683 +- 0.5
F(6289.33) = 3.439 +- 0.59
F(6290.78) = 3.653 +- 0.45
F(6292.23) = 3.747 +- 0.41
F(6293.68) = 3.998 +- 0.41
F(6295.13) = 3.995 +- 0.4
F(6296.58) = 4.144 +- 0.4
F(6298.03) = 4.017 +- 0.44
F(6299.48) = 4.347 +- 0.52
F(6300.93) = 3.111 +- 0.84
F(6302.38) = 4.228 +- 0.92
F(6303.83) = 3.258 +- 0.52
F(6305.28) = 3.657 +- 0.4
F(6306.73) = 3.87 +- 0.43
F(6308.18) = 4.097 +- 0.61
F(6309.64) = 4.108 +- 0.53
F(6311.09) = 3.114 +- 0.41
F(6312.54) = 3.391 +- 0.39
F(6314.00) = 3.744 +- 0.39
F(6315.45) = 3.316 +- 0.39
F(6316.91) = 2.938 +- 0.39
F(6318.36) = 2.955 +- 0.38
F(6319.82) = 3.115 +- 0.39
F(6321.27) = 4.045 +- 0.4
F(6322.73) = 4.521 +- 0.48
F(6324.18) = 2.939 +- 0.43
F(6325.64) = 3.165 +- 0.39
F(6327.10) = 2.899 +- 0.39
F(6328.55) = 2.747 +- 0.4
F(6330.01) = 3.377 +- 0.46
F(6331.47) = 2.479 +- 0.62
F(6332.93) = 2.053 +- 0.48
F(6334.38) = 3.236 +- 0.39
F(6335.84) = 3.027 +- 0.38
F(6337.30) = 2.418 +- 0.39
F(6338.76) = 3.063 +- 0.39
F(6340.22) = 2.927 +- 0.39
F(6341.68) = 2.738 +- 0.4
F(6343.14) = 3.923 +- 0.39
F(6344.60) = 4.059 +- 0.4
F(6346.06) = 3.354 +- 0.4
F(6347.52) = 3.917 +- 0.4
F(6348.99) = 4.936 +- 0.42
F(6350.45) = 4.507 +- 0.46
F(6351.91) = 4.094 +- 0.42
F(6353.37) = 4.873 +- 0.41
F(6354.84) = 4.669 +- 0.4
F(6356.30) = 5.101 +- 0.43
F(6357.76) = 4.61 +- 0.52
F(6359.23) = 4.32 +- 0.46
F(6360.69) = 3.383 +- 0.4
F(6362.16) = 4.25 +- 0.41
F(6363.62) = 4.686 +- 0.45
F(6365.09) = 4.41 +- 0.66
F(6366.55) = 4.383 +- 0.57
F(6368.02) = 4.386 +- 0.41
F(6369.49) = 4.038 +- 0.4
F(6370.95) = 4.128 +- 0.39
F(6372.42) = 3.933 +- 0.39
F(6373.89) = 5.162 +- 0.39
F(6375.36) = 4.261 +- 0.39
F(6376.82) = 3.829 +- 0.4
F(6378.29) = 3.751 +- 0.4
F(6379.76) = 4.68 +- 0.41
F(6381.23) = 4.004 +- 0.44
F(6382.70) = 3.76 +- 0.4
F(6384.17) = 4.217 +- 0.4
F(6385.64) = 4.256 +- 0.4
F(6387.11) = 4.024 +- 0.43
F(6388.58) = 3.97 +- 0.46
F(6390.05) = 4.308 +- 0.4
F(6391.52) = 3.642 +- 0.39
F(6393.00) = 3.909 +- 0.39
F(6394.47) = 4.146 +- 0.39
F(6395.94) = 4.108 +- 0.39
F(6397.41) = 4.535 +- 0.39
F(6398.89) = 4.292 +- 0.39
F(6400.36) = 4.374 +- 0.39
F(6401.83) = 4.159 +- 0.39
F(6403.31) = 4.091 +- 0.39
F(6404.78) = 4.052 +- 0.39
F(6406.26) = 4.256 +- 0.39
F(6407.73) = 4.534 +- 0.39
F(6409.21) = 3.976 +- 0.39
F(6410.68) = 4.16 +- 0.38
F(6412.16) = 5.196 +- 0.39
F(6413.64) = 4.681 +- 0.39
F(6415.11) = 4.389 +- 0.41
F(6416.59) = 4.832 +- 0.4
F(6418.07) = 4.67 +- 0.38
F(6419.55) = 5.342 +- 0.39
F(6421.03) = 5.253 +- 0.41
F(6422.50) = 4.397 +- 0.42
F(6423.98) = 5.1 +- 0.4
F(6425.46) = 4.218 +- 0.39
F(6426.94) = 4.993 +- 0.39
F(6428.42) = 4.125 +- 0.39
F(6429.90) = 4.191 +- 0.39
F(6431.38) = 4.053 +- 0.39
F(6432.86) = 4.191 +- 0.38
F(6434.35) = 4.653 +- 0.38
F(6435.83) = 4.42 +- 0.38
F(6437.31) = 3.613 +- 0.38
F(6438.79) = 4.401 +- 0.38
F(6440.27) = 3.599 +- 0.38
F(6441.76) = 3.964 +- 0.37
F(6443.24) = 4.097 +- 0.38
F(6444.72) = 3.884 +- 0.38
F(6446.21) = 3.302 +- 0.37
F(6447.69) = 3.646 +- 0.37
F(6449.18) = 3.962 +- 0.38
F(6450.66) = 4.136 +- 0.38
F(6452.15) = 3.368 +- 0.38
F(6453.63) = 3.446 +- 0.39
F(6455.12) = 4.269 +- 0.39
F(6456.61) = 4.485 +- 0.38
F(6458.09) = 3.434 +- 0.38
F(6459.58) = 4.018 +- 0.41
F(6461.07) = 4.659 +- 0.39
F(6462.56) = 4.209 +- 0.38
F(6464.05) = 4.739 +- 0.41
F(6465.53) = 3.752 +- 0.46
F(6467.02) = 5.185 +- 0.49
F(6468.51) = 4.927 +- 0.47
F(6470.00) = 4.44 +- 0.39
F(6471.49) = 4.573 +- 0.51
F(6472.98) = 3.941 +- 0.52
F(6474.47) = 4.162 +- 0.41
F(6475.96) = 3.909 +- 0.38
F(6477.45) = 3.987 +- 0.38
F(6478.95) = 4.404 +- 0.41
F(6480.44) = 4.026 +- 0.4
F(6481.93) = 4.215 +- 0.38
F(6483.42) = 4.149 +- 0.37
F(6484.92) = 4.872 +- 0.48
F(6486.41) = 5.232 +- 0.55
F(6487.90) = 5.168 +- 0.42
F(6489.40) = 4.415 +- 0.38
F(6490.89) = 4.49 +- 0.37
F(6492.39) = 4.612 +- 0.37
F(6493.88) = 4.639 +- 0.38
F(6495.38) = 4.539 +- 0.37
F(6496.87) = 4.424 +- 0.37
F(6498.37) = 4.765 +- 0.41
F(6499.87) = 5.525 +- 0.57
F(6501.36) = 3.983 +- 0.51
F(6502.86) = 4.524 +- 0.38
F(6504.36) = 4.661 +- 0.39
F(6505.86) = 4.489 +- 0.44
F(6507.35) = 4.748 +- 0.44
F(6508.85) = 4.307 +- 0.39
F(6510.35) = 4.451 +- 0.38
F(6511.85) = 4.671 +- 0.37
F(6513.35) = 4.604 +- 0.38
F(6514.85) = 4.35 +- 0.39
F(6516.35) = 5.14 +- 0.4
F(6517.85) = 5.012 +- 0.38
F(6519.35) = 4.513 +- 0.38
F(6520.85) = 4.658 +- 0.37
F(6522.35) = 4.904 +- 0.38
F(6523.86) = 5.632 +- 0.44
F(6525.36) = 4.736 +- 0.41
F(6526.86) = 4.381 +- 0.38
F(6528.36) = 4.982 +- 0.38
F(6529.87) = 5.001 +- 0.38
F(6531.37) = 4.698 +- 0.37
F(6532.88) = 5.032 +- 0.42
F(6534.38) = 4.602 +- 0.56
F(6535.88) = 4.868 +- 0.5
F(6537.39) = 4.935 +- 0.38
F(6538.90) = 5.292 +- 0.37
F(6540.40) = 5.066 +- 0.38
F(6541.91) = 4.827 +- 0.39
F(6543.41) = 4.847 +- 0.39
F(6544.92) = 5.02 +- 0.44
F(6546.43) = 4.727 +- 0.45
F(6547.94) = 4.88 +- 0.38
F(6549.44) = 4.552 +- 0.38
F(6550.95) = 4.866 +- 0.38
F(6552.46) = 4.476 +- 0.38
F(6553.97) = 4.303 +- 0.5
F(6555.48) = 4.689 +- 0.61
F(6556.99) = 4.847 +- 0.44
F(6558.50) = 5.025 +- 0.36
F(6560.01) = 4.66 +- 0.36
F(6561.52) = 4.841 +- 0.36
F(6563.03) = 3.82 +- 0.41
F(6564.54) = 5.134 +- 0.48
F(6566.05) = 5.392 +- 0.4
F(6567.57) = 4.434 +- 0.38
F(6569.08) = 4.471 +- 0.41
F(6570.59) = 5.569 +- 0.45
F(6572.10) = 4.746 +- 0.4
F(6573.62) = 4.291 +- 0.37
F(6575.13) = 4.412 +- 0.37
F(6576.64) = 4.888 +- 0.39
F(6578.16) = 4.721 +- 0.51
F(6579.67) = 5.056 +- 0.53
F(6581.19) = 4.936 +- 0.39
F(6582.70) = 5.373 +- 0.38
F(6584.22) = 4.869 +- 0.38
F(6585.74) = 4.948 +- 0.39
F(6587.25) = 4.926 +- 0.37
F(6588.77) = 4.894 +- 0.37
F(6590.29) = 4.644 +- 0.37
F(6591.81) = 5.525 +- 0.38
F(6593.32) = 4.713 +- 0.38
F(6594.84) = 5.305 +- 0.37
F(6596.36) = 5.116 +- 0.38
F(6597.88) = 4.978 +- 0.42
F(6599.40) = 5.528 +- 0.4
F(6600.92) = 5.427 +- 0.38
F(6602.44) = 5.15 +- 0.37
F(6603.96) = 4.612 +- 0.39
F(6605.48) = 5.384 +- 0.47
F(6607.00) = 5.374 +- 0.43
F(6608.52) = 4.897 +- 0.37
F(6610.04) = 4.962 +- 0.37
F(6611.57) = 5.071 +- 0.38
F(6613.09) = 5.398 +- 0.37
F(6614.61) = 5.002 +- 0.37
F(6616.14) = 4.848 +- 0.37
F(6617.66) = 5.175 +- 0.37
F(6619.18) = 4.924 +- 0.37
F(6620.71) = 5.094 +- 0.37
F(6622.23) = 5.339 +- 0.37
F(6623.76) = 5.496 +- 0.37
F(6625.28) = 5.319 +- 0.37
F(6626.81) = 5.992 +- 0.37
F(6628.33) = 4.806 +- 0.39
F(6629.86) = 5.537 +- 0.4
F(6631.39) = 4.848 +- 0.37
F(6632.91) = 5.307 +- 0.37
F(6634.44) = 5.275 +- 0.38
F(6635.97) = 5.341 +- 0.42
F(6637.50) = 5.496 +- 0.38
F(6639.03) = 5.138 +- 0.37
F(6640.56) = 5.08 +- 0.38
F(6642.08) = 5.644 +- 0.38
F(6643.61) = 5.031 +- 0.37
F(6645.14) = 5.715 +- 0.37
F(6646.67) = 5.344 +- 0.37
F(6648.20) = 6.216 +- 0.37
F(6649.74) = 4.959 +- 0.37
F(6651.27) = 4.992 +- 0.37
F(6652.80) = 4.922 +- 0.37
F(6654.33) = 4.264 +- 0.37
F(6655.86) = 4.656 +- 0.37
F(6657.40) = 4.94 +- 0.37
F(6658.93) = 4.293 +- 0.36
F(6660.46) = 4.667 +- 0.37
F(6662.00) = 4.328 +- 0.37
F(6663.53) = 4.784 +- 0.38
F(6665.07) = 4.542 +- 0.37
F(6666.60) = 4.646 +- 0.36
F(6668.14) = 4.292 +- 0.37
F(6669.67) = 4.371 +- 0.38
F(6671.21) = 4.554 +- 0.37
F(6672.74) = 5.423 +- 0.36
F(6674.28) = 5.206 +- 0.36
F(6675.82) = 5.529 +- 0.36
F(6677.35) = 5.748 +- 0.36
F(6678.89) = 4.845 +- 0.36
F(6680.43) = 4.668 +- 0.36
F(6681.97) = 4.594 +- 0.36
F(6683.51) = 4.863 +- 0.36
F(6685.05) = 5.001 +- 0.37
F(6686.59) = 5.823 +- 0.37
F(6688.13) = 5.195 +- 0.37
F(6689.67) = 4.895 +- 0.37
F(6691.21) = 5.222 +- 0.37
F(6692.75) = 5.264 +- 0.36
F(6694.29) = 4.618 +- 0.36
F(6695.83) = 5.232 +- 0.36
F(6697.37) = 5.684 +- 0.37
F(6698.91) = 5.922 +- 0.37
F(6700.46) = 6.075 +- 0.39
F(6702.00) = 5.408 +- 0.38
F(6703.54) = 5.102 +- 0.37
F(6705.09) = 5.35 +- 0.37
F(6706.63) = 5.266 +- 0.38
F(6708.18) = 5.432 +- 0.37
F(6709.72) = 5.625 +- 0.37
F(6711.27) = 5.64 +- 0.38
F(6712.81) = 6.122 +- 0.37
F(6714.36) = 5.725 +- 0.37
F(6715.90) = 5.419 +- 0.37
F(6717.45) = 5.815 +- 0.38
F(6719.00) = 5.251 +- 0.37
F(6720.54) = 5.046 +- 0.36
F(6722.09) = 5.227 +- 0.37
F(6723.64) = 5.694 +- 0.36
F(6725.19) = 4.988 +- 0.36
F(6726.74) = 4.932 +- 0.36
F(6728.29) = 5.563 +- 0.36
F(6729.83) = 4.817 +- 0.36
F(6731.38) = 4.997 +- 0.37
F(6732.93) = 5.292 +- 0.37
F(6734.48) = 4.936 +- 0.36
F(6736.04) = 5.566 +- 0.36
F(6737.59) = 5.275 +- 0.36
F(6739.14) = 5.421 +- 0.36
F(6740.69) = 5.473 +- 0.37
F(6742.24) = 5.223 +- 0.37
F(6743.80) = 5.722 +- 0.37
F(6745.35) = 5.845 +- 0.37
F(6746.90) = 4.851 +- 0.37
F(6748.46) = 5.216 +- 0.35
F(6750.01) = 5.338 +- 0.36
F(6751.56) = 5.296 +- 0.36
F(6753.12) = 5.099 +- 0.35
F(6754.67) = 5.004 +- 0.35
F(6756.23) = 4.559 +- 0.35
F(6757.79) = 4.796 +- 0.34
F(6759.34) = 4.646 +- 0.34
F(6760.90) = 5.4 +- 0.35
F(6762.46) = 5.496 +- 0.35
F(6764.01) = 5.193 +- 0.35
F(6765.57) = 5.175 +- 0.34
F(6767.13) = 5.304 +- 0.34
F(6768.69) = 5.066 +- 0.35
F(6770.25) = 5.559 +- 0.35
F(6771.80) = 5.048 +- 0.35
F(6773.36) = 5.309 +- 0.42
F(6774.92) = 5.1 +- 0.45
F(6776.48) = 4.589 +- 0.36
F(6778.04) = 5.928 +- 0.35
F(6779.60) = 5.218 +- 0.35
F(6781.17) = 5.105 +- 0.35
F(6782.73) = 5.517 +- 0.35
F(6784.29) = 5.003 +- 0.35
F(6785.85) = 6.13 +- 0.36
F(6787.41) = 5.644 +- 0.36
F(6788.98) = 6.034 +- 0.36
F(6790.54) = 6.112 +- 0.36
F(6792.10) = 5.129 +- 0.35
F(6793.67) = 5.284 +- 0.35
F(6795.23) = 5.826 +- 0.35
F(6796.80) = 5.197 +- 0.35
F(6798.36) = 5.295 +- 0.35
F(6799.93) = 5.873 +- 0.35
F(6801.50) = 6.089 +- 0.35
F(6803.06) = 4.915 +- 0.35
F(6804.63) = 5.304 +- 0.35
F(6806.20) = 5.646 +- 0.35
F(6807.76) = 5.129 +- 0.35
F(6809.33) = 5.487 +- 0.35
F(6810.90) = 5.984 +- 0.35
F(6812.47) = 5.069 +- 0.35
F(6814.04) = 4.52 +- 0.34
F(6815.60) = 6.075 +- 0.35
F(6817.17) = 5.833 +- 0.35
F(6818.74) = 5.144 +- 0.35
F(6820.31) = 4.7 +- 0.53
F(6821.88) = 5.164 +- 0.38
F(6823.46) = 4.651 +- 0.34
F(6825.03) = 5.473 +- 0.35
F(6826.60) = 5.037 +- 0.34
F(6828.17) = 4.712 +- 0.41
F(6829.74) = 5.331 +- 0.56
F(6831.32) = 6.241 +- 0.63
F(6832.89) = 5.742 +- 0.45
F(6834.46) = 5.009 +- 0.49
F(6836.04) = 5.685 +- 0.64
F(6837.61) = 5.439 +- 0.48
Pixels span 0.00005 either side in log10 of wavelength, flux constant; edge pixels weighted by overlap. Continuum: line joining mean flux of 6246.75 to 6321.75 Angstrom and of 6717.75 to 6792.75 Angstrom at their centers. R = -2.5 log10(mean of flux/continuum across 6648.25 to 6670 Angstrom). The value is 0.07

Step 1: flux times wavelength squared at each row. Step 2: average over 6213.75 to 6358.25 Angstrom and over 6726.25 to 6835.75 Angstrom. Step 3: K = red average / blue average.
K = 1.7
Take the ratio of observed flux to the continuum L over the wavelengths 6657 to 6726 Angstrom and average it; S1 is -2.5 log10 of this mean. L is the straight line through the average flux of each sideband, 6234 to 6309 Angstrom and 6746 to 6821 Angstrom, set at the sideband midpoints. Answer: -0.02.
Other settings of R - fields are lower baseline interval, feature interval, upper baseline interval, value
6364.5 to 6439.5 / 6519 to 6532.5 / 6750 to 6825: -0.05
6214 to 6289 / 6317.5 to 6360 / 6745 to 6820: 0.15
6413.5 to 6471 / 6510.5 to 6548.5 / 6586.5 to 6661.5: -0.04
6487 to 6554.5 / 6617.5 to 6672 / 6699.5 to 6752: 0.02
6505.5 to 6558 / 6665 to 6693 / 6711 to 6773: 0.03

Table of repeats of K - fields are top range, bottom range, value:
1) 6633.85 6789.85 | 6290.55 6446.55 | 1.45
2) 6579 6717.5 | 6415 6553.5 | 1.20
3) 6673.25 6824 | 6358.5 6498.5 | 1.37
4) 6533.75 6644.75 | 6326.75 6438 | 1.30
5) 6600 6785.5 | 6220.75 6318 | 1.53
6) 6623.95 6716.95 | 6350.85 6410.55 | 1.33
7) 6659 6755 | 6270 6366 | 1.58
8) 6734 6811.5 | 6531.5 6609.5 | 1.16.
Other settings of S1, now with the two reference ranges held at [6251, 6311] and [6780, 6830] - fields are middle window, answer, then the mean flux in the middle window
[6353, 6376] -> -0.08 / 4.4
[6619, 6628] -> -0.11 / 5.36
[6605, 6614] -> -0.08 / 5.17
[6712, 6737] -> -0.04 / 5.34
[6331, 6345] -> 0.33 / 2.98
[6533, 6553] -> -0.05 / 4.85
